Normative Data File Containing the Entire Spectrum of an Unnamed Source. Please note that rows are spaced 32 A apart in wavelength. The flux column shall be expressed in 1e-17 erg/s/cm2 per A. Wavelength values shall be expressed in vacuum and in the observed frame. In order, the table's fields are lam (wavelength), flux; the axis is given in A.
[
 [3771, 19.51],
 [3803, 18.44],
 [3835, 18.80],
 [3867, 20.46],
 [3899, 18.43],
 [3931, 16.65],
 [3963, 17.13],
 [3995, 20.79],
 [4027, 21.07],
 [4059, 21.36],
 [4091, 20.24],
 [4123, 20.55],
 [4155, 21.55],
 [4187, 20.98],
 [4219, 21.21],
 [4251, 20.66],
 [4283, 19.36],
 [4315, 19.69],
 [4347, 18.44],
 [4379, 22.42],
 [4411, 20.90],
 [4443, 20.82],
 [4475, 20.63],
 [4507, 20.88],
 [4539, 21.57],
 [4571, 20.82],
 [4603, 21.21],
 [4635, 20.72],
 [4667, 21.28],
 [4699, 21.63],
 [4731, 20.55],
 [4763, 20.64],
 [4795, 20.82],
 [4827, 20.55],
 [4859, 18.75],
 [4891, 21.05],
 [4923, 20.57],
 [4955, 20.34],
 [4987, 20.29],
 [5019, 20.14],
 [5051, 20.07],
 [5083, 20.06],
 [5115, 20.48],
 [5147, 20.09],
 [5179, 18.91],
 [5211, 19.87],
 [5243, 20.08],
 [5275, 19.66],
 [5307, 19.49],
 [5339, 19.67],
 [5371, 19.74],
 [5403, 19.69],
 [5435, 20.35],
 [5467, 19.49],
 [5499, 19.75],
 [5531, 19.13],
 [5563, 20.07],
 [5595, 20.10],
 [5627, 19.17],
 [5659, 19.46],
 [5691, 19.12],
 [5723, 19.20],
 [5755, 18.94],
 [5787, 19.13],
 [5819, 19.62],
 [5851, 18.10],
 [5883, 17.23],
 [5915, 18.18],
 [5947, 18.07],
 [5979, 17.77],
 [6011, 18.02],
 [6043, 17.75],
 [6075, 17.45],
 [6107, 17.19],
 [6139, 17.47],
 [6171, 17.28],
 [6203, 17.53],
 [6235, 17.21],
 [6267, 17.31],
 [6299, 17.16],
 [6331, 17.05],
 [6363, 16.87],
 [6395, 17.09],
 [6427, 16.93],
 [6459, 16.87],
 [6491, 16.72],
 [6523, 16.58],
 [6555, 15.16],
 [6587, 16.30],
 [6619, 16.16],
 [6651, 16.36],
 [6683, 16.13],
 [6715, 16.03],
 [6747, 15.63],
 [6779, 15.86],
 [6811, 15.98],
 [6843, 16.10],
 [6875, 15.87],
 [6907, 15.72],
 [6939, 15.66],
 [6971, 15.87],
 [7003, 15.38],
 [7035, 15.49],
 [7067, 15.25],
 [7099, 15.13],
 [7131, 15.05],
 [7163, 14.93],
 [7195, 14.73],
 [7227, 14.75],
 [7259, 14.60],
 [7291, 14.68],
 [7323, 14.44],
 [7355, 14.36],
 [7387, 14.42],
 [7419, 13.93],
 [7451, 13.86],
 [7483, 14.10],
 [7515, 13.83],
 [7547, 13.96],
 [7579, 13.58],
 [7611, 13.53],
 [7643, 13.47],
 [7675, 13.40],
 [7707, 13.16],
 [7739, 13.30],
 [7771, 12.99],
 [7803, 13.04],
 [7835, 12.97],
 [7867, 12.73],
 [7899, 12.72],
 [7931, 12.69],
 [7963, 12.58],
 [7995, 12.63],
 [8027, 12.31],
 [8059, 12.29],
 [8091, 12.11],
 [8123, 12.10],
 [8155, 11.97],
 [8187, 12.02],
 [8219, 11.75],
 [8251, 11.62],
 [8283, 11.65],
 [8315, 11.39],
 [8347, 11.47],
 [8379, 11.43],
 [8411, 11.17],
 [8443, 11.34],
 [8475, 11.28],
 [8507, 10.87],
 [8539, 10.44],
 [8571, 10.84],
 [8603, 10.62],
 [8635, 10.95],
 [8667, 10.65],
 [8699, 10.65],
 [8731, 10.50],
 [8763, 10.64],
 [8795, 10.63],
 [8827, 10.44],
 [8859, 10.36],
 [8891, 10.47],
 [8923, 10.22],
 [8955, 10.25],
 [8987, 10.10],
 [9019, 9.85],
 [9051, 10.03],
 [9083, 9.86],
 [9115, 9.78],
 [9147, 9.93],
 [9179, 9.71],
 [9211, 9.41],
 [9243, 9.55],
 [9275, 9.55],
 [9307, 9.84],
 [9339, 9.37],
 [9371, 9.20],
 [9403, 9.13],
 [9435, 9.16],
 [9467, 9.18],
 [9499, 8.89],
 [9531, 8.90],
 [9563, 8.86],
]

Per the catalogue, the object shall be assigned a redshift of -0.001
